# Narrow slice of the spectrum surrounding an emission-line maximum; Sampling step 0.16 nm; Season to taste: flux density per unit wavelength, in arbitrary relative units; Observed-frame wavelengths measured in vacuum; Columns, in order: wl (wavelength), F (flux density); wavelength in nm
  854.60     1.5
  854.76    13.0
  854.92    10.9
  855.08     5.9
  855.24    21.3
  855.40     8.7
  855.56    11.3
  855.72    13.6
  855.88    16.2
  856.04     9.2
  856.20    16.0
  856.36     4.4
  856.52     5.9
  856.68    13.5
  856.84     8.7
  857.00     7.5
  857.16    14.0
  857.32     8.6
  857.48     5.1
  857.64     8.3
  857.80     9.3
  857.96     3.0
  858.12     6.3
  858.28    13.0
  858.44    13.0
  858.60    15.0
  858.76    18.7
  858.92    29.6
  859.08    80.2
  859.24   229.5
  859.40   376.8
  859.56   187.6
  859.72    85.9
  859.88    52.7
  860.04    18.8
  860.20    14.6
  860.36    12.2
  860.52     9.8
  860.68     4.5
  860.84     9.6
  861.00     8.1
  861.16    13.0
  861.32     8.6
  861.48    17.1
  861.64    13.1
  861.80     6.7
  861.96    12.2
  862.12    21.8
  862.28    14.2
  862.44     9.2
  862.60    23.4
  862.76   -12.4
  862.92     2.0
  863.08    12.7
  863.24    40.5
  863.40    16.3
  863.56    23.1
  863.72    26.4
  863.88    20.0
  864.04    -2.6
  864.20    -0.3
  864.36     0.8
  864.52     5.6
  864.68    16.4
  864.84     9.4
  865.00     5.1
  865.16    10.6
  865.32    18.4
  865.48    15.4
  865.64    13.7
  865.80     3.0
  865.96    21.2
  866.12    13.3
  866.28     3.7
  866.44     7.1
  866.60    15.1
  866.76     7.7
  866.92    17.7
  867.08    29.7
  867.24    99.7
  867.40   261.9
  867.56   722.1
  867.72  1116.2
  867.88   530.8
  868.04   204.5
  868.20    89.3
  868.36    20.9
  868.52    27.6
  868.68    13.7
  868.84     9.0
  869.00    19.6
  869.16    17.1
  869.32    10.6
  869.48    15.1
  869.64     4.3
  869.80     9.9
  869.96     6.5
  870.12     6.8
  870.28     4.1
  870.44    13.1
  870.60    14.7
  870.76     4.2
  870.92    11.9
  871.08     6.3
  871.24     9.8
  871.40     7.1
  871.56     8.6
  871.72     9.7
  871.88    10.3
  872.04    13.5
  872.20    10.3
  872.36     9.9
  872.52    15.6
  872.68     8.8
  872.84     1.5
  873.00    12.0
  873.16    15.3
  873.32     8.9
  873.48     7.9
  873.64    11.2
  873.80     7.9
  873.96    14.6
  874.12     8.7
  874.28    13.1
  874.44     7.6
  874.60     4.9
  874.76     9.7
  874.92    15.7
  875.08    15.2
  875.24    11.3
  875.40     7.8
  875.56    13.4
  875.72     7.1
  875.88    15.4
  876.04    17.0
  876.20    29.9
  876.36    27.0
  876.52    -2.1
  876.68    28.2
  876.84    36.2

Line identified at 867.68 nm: [O III] 5007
